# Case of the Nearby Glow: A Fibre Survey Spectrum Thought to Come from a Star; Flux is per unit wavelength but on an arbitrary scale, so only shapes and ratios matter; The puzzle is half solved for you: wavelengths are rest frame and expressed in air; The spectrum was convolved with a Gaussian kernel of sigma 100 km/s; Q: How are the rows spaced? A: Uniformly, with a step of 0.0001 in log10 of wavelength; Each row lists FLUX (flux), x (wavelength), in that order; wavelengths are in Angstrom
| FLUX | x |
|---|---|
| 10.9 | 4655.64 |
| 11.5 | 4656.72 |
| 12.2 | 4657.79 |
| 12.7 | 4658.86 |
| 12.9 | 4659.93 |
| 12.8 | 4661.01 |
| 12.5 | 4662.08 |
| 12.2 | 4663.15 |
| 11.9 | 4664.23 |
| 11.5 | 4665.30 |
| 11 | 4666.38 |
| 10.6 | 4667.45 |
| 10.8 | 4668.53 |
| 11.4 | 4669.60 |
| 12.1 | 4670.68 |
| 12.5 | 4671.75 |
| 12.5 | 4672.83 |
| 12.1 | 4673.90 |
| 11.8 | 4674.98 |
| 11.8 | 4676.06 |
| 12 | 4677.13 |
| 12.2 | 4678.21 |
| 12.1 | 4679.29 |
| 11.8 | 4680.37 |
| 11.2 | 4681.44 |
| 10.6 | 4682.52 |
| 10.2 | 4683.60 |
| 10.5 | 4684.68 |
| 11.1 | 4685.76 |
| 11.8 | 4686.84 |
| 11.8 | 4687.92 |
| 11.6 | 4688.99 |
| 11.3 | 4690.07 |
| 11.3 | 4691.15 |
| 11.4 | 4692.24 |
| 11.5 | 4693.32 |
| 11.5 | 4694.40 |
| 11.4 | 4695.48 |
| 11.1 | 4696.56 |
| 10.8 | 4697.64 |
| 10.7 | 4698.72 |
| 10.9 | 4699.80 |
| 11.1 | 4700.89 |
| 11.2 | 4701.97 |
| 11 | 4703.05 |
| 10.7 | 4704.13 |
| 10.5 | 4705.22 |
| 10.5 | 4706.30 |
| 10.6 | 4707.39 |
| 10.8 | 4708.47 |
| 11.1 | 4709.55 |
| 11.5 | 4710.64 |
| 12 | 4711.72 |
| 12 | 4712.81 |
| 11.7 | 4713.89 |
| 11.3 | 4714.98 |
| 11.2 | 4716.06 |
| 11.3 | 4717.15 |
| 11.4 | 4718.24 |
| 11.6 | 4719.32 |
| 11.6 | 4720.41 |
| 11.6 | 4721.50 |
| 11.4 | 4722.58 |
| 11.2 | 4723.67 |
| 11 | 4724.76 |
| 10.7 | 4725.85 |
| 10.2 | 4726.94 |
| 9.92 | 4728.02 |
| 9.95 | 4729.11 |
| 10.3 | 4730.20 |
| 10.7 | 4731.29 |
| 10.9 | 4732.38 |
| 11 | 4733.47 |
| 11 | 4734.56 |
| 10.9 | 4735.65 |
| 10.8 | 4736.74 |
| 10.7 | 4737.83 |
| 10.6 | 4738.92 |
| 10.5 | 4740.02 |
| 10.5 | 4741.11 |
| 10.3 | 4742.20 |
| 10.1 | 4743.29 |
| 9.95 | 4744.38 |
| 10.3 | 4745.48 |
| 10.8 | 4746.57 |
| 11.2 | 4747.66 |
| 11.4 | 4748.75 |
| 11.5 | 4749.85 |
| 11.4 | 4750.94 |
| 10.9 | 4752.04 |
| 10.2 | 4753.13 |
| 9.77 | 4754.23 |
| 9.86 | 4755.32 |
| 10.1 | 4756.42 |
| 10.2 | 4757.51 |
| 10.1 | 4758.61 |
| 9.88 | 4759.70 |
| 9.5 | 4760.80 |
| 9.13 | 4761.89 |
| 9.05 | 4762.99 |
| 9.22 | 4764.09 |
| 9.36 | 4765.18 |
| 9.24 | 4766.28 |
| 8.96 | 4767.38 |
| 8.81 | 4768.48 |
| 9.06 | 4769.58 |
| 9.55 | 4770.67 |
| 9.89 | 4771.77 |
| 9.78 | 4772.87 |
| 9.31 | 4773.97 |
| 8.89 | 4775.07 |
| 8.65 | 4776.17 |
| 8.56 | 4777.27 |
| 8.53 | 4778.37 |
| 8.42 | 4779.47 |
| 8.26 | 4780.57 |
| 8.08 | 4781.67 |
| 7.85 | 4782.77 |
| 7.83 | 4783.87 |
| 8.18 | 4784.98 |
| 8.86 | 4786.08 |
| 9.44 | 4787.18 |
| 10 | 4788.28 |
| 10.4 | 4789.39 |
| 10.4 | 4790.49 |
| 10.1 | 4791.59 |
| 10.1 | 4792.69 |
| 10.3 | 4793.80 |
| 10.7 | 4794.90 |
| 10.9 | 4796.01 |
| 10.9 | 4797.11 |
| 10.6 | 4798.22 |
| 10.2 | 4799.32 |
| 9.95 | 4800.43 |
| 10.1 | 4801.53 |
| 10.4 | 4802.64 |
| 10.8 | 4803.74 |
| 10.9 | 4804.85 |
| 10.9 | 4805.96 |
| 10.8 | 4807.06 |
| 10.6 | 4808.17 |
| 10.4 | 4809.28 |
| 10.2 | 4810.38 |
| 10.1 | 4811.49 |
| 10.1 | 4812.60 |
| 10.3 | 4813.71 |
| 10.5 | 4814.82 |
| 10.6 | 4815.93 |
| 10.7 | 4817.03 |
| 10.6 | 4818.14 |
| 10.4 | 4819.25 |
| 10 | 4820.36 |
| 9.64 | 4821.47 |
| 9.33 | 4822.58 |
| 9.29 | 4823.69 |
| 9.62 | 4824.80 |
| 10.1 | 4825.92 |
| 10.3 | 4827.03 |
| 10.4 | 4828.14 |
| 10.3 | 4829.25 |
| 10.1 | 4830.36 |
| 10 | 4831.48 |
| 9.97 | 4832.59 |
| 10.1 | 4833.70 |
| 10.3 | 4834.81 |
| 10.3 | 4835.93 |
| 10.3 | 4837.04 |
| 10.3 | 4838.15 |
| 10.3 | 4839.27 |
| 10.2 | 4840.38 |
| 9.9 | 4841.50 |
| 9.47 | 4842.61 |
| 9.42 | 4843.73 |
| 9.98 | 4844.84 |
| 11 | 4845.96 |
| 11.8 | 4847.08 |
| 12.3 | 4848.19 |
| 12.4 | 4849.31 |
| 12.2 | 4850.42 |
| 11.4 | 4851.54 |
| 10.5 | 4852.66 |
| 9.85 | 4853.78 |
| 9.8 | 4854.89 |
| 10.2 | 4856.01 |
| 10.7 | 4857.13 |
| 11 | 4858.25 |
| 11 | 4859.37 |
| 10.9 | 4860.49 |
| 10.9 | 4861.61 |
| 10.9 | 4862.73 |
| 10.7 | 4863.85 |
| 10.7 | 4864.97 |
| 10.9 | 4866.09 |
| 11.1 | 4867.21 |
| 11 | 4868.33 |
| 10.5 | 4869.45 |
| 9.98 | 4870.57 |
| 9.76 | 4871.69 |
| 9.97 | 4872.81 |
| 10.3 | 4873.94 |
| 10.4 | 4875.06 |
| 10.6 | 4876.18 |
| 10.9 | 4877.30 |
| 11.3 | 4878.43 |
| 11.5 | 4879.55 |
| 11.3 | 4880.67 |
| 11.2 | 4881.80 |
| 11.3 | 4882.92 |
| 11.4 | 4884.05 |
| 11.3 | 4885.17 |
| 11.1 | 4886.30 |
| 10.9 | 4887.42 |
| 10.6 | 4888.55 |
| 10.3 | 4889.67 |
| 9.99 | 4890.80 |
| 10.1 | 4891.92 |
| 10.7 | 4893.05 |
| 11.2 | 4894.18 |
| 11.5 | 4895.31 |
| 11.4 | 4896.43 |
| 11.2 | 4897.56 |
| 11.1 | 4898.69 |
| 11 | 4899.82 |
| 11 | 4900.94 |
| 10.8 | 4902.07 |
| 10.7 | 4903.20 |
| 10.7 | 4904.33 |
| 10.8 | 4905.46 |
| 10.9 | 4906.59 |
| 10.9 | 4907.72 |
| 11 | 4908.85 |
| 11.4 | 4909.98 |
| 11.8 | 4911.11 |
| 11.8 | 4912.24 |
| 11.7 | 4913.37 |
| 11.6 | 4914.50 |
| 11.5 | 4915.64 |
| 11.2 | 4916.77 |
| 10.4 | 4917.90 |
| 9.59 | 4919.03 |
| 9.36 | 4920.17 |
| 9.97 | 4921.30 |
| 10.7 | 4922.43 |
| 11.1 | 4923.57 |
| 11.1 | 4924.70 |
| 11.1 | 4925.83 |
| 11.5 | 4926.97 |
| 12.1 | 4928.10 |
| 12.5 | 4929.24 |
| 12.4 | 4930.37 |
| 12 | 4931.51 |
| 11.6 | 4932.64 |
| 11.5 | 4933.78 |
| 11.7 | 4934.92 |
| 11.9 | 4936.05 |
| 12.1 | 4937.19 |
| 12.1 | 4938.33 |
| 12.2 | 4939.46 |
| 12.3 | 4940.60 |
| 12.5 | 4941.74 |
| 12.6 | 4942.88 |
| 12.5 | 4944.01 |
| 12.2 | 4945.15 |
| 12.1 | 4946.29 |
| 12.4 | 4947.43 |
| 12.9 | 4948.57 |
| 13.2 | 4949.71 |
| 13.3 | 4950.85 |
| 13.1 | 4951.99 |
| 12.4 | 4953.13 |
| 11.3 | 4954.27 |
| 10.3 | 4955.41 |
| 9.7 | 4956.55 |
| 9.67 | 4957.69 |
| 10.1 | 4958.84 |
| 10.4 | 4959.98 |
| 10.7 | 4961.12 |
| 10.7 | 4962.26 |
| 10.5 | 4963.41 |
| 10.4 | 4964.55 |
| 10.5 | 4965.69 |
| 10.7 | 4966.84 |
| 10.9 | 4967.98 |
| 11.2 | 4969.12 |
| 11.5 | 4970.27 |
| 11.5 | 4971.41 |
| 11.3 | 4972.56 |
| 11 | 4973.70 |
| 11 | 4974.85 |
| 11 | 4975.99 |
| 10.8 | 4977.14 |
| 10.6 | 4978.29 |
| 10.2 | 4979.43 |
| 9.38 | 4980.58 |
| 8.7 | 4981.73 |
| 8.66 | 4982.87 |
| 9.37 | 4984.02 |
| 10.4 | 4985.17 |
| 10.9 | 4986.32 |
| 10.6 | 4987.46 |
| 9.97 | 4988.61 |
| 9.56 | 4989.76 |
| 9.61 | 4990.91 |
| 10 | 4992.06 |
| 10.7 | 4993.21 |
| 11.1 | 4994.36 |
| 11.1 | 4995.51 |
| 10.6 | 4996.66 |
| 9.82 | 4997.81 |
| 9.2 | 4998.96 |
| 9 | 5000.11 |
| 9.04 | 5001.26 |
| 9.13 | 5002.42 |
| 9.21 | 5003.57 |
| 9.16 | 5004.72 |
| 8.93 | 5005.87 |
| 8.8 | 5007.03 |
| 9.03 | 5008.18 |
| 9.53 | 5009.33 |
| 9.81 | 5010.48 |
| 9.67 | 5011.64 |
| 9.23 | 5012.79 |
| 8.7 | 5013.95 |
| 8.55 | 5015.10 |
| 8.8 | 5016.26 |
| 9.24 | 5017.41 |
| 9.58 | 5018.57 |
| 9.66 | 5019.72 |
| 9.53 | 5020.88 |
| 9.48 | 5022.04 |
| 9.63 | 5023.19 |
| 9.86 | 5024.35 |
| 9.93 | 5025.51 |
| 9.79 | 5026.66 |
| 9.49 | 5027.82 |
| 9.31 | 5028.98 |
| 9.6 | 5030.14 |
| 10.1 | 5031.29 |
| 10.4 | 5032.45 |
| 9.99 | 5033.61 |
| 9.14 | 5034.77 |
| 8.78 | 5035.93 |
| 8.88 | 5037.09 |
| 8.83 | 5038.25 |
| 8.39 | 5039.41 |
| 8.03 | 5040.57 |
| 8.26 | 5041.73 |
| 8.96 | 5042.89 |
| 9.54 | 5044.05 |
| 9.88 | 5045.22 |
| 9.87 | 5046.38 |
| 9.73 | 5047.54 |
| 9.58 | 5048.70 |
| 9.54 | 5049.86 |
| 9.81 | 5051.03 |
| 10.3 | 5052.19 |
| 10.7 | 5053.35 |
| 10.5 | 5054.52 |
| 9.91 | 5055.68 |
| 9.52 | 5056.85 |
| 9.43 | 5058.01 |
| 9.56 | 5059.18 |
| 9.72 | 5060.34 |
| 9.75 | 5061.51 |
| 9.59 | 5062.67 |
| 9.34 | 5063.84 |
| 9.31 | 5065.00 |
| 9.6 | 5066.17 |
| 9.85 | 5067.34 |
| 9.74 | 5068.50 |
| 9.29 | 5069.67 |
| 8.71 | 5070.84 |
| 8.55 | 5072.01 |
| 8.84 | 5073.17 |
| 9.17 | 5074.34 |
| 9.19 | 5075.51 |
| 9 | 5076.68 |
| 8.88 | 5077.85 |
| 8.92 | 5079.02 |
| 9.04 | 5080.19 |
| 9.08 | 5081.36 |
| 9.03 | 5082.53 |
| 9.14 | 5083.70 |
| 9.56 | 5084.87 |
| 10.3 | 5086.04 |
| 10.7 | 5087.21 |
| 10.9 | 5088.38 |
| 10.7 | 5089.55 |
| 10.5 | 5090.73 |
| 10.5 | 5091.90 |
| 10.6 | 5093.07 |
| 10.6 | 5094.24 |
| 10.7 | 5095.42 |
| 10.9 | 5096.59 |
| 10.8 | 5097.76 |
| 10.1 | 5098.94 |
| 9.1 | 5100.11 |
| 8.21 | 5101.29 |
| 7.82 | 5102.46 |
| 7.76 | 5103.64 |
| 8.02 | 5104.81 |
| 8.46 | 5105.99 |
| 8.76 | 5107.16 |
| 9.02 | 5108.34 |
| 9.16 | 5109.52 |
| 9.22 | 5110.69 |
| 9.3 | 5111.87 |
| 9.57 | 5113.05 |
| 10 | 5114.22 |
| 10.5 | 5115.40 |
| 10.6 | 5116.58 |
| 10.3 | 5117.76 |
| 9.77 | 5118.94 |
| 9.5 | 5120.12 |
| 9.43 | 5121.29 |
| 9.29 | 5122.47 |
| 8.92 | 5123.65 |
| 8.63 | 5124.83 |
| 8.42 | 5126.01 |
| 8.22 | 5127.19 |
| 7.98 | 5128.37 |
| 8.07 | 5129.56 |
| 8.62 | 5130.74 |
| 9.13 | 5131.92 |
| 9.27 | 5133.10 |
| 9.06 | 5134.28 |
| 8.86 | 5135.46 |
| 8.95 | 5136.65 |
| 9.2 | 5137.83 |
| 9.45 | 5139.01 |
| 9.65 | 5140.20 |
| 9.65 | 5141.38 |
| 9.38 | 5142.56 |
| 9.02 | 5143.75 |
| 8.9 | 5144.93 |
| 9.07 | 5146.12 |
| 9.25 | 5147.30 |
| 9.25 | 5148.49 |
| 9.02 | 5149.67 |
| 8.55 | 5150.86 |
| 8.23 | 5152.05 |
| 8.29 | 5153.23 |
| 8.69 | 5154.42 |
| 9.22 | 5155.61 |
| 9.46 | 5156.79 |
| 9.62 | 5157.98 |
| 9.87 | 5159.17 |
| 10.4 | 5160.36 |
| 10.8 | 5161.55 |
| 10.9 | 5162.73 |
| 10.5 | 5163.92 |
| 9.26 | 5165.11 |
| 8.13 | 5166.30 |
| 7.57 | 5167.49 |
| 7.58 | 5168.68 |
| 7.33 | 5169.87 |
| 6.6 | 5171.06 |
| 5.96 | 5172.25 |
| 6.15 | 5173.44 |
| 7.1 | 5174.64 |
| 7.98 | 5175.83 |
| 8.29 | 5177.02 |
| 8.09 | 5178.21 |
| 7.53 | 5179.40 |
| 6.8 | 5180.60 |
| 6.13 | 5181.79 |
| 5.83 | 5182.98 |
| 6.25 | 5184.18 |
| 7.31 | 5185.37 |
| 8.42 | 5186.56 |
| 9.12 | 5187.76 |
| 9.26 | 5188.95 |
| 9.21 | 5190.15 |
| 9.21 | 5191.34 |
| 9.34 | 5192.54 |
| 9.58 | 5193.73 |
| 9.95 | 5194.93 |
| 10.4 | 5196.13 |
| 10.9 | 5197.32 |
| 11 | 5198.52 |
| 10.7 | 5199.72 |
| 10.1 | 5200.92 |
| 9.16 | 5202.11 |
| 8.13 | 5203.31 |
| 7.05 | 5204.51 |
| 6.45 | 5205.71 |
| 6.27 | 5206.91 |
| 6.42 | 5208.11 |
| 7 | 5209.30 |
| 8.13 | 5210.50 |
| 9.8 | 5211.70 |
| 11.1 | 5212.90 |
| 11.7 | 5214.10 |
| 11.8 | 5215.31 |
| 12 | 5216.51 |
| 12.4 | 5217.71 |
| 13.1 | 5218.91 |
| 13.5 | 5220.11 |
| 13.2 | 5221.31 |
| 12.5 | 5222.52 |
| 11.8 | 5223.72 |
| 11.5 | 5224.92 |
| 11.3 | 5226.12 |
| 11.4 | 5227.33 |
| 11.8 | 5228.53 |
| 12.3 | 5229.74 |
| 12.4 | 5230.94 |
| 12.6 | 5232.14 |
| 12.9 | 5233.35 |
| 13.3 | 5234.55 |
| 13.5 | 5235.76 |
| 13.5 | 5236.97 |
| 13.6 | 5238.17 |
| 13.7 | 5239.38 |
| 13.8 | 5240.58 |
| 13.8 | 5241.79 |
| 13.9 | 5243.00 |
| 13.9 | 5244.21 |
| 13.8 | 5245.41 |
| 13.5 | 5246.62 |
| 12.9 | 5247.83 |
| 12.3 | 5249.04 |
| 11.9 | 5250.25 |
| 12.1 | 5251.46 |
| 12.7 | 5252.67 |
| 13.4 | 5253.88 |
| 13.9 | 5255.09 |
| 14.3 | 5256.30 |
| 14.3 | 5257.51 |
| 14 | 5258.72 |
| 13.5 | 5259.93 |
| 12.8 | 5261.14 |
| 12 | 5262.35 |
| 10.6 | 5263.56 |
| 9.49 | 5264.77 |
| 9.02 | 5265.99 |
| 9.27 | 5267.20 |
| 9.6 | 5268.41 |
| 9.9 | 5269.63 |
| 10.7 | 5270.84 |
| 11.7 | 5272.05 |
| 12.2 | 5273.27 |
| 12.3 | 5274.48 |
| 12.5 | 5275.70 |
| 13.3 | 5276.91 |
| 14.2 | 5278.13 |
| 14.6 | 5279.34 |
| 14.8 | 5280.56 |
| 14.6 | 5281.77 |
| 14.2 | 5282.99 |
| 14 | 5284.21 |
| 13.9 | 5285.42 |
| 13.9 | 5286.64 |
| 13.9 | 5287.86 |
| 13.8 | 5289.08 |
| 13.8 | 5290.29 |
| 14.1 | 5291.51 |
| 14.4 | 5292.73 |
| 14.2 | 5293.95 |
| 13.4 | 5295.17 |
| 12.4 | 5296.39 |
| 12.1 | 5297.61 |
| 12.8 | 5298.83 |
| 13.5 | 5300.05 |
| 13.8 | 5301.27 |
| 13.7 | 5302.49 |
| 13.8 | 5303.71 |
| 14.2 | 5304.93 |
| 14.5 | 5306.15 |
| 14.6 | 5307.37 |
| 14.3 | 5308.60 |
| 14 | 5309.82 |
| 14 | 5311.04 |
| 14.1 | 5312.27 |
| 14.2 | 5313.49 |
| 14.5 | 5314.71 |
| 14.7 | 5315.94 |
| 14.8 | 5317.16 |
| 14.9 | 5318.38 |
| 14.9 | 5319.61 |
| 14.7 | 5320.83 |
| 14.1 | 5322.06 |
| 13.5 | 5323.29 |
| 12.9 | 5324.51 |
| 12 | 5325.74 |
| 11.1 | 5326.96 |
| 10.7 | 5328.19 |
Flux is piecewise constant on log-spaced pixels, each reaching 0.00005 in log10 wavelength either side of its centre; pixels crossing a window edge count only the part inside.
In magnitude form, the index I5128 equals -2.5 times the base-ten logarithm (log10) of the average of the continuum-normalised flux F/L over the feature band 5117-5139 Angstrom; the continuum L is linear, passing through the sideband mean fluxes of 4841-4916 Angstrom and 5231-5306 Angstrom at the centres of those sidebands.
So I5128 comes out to 0.33 mag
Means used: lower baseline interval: 10.9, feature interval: 9.01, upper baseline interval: 13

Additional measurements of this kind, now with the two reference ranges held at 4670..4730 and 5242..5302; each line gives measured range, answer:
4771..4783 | 0.29 mag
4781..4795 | 0.23 mag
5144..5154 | 0.38 mag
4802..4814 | 0.11 mag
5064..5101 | 0.26 mag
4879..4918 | 0.07 mag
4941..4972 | 0.05 mag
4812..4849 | 0.14 mag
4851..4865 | 0.10 mag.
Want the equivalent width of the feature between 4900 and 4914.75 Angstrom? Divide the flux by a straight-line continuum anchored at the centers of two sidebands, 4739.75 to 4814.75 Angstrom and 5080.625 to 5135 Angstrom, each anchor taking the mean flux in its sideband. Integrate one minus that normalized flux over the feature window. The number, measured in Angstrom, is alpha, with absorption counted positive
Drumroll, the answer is -2.2 Angstrom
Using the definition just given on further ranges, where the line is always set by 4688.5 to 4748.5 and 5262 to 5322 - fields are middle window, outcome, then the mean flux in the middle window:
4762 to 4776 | 2.4 Angstrom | 9.24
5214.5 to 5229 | 0.9 Angstrom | 12.2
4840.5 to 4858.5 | 1.2 Angstrom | 10.7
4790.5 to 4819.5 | 2.2 Angstrom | 10.5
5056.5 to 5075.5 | 4.6 Angstrom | 9.37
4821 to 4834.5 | 1.7 Angstrom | 9.94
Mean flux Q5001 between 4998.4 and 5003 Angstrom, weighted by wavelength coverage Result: 9.09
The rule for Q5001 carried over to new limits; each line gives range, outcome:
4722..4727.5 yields 10.9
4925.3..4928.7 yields 11.6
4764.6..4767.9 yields 9.19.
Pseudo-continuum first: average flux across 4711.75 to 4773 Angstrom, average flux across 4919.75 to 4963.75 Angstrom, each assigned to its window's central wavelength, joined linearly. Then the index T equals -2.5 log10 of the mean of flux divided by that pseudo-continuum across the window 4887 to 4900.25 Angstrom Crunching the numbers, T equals 0.05 mag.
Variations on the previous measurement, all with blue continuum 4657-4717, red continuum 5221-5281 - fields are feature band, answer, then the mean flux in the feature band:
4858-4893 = 0.10 mag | 10.8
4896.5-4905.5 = 0.09 mag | 10.9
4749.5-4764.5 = 0.16 mag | 10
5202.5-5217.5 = 0.36 mag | 8.92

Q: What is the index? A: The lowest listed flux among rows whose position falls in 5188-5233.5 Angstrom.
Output 6.27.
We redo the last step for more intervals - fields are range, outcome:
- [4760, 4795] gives 7.83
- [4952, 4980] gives 9.67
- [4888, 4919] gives 9.99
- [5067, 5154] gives 7.76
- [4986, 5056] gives 8.03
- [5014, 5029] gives 8.55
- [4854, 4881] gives 9.76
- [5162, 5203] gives 5.83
